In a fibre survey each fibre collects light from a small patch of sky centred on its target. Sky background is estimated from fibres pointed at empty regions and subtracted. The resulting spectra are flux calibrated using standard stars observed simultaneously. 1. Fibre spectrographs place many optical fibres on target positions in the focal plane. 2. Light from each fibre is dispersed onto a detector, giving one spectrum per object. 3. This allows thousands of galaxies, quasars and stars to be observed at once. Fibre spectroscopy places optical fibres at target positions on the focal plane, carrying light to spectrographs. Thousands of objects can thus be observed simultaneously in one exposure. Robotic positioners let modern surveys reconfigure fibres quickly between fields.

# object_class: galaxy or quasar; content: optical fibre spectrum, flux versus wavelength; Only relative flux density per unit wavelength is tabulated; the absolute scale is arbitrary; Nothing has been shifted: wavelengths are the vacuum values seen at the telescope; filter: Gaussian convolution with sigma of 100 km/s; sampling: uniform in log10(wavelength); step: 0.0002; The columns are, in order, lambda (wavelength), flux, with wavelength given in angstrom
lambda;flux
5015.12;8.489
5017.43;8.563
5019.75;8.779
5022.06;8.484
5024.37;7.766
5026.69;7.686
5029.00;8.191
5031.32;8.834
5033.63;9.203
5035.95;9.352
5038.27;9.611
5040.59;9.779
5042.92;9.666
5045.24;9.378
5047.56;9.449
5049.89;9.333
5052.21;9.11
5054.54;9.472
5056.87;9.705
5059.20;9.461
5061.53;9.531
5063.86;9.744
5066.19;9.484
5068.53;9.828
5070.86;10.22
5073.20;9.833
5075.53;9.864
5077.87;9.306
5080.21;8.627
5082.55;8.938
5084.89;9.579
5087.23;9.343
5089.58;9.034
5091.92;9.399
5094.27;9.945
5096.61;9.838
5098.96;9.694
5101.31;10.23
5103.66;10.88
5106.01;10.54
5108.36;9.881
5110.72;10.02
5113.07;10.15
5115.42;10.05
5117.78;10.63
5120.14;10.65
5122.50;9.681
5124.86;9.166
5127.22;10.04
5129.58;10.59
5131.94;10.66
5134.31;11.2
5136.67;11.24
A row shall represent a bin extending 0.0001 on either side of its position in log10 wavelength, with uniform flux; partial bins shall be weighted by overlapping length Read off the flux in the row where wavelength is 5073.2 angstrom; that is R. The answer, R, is 9.833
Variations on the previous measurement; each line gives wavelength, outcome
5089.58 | 9.034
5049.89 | 9.333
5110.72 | 10.02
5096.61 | 9.838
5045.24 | 9.378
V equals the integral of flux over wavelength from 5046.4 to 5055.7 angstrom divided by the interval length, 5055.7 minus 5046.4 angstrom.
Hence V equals 9.34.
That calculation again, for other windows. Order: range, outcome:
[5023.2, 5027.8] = 7.73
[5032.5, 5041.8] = 9.48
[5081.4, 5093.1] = 9.26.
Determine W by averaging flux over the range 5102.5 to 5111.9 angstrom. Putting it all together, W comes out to 10.3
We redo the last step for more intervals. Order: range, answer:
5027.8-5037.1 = 8.9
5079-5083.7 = 8.78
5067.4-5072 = 10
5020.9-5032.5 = 8.2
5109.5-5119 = 10.2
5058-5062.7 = 9.5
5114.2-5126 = 10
